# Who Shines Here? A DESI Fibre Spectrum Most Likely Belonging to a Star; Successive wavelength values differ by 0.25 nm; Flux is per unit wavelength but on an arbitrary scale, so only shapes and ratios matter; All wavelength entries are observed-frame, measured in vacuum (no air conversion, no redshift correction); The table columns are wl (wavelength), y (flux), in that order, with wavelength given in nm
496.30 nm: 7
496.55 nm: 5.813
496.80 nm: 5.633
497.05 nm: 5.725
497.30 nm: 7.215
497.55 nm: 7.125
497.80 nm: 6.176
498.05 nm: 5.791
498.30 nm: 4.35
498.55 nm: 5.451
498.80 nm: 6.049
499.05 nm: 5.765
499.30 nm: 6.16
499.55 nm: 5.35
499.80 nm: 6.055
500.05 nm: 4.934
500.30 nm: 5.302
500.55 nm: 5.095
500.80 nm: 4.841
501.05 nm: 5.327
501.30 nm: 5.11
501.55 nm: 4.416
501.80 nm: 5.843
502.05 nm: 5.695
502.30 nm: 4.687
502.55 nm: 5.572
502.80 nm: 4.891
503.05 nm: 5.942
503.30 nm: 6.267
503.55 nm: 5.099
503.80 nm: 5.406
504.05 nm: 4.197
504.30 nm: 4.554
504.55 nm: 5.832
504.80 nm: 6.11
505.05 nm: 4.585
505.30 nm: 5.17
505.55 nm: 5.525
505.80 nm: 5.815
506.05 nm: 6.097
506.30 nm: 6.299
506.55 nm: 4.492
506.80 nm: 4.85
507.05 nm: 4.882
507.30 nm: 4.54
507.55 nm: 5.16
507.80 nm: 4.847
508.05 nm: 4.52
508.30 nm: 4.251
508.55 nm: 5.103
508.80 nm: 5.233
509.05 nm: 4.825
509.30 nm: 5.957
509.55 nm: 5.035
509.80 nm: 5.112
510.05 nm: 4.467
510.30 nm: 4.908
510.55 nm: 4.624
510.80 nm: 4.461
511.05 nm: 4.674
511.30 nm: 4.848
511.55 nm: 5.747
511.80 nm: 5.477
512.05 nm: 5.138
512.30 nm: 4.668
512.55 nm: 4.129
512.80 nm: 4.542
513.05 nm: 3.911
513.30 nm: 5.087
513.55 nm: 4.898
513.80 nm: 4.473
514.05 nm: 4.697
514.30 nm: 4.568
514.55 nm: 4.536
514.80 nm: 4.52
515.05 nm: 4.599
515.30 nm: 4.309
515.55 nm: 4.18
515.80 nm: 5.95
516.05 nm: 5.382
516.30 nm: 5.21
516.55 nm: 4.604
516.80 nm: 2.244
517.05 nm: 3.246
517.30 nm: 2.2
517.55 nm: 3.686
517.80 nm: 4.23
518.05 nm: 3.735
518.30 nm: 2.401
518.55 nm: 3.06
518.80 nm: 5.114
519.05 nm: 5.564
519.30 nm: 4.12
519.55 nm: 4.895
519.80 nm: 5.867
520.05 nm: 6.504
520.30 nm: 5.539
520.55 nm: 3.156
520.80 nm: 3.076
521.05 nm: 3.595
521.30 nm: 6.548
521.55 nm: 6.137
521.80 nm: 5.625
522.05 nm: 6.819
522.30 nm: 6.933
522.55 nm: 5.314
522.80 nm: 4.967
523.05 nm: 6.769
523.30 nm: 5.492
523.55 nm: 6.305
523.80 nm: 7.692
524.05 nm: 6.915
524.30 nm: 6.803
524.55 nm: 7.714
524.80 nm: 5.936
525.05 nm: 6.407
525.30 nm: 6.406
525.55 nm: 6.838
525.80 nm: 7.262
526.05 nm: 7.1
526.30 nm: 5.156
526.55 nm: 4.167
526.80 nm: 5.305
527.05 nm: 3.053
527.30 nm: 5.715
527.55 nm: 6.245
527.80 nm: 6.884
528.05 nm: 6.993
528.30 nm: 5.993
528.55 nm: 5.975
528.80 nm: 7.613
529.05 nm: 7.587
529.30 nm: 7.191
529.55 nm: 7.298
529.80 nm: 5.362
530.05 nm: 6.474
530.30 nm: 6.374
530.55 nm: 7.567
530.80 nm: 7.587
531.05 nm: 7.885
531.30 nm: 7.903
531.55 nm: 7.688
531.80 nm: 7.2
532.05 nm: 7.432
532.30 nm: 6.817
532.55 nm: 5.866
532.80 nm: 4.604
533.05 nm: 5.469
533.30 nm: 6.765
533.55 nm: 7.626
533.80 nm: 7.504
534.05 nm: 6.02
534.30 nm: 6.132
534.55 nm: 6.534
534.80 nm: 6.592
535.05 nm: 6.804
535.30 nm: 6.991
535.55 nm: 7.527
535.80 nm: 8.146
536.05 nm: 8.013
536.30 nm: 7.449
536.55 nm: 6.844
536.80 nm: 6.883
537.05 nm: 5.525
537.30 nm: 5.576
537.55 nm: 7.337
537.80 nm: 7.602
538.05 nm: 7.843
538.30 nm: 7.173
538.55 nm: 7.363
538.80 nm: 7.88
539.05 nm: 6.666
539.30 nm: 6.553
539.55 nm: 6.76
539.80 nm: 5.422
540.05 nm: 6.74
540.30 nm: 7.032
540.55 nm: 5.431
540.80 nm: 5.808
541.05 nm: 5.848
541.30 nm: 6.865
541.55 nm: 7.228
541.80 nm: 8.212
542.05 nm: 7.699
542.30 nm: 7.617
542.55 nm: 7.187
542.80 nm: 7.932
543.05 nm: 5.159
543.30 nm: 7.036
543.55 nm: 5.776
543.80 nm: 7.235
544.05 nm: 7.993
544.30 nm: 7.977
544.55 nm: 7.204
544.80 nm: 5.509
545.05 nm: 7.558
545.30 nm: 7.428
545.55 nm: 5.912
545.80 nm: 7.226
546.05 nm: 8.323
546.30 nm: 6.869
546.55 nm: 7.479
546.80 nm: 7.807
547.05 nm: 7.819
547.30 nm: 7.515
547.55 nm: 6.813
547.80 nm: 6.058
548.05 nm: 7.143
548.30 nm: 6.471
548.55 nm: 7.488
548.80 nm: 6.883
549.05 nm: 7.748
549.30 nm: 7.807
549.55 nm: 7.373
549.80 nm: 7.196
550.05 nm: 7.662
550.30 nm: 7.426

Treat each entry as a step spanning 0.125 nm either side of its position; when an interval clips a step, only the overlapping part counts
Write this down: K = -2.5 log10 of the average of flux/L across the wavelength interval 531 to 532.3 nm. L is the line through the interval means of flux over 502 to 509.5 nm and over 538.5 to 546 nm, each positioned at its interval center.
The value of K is -0.18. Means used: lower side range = 5.21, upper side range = 6.88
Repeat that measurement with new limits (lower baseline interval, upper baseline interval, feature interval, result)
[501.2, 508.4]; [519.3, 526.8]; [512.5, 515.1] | 0.21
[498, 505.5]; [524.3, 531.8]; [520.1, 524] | 0.12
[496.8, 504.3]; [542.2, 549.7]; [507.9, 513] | 0.20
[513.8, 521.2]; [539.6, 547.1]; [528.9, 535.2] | -0.18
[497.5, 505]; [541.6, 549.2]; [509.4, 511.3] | 0.21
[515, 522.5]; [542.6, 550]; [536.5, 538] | -0.06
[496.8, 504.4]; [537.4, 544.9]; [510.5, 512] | 0.17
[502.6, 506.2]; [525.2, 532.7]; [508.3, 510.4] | 0.12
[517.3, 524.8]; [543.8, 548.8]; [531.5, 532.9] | -0.08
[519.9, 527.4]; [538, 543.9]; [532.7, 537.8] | -0.04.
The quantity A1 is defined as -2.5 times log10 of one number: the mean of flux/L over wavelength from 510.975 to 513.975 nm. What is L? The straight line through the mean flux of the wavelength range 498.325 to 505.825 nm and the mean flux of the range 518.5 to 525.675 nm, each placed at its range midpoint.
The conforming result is 0.16 mag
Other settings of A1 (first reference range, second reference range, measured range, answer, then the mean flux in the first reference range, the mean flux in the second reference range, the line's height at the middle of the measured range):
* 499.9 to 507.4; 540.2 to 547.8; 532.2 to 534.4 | 0.04 mag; 5.25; 7.03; 6.56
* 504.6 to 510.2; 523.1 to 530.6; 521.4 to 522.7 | -0.01 mag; 5.14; 6.39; 6.08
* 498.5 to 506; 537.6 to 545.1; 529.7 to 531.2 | -0.07 mag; 5.37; 6.94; 6.5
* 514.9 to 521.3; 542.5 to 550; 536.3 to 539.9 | -0.09 mag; 4.3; 7.14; 6.32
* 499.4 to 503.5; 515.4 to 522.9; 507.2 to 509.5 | 0.03 mag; 5.33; 4.66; 5.07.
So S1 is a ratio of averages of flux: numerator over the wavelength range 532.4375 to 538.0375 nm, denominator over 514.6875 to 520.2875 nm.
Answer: 1.54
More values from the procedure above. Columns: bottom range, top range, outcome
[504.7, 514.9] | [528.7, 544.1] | 1.40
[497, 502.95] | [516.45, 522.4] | 0.82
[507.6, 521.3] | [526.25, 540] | 1.46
